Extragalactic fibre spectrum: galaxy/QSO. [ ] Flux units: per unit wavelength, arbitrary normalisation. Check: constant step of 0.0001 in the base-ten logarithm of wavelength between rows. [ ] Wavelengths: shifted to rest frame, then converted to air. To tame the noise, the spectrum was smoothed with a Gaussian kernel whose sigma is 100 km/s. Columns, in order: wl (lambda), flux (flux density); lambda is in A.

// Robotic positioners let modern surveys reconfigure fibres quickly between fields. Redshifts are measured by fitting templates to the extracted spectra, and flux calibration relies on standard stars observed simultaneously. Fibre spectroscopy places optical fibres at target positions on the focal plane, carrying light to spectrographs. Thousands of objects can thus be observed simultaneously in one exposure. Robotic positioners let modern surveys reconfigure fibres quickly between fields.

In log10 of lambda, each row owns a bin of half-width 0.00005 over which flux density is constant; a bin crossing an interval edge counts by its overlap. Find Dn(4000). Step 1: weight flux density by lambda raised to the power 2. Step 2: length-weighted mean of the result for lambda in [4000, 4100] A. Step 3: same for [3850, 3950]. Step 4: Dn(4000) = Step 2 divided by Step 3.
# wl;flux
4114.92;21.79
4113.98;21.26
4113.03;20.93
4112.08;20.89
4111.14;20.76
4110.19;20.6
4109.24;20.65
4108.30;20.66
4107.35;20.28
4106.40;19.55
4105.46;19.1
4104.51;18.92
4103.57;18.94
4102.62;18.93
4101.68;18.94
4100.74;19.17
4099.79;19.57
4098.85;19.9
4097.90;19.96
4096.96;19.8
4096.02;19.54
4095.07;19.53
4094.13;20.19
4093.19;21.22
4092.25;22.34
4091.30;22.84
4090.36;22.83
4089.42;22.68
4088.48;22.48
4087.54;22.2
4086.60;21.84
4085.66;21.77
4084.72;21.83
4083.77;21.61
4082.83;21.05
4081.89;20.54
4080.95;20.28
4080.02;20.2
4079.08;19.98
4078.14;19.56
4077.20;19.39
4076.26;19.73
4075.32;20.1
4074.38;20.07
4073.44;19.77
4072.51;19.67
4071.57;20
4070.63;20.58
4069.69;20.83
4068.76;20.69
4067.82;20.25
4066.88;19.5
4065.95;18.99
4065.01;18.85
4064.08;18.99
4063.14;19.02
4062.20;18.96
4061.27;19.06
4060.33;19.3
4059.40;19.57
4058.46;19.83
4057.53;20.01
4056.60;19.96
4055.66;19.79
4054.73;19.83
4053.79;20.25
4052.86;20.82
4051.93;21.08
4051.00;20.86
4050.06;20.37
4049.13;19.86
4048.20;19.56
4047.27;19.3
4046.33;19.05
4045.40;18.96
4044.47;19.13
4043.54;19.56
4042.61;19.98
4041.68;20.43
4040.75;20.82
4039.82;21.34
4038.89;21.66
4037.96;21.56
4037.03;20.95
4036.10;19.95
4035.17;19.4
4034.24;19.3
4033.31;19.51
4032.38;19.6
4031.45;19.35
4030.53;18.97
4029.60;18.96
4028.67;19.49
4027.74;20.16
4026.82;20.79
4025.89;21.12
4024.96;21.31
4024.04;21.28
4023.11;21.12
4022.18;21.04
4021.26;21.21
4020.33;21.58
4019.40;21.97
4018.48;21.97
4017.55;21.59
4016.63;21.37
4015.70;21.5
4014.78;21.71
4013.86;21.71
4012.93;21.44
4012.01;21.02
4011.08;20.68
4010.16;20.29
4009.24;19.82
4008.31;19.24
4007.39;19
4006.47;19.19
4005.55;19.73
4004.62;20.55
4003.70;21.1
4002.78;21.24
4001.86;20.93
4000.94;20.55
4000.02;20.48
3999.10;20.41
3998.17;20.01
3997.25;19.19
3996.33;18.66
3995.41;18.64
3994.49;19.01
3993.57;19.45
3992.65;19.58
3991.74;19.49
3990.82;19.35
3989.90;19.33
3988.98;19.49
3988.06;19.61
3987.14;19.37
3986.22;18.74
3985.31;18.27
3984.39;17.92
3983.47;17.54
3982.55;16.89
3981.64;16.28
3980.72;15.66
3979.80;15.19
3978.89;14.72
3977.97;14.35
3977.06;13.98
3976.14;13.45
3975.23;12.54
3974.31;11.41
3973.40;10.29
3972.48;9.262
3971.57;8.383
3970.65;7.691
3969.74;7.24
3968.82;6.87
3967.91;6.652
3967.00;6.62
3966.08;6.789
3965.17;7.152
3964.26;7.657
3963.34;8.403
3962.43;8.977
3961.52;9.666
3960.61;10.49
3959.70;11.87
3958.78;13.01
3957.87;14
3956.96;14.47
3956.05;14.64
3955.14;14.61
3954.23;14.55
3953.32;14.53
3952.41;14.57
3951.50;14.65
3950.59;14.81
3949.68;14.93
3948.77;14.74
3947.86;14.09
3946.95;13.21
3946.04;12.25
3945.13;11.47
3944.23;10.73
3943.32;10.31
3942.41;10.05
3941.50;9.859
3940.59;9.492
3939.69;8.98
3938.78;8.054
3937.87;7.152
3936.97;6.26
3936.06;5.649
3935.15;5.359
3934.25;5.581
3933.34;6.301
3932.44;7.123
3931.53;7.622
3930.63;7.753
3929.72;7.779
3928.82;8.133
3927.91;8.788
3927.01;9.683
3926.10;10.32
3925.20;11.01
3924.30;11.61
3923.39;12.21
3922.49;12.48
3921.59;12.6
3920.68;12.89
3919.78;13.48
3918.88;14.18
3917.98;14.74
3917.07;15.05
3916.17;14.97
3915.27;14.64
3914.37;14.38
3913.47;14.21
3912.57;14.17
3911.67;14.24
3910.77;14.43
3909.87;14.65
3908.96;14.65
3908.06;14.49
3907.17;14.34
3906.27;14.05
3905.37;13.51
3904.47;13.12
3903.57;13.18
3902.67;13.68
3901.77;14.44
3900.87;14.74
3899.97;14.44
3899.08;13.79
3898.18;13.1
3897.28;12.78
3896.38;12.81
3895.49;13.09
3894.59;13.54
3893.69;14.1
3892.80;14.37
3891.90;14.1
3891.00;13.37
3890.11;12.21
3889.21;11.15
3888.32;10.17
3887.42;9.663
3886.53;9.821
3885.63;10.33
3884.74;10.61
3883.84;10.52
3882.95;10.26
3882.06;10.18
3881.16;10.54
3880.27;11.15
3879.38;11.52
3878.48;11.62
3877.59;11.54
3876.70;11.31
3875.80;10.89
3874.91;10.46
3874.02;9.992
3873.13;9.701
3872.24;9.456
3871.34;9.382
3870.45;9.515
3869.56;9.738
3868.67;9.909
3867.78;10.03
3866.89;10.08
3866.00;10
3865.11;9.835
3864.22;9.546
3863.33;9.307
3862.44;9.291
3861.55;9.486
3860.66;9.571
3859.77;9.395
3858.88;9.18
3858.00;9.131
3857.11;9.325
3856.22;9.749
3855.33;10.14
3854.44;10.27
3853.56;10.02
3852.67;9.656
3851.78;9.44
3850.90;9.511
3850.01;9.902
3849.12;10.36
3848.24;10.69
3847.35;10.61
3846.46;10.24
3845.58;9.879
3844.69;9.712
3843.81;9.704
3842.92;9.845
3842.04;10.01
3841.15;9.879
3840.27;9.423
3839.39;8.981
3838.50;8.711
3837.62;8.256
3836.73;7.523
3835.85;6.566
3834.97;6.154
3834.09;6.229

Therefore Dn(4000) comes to 2.0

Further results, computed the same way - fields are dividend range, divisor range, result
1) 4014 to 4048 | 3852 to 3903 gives 2.01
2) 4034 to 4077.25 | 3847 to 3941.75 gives 1.96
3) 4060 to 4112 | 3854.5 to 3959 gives 1.92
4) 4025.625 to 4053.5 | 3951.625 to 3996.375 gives 1.50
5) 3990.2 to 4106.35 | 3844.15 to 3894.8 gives 2.12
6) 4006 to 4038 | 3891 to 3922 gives 1.56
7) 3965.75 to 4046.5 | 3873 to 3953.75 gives 1.63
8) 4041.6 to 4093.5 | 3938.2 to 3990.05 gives 1.70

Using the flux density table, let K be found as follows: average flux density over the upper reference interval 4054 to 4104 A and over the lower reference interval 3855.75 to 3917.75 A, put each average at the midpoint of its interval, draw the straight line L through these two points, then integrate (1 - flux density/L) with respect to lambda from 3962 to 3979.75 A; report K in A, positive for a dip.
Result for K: 6.7 A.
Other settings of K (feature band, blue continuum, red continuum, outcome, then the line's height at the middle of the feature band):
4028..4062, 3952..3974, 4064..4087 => -4.64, 17.6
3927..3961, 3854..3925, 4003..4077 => 9.70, 14.9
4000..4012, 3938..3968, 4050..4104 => -3.99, 15.2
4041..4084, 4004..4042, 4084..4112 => 1.46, 20.6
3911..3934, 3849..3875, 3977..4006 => 3.65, 13.9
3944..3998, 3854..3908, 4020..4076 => 7.37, 16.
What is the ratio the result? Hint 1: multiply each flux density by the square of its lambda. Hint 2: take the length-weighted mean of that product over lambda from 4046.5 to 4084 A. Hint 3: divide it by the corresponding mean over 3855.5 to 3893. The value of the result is 2.11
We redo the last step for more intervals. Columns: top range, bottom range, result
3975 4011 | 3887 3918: 1.42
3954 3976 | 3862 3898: 0.96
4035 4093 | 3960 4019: 1.29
